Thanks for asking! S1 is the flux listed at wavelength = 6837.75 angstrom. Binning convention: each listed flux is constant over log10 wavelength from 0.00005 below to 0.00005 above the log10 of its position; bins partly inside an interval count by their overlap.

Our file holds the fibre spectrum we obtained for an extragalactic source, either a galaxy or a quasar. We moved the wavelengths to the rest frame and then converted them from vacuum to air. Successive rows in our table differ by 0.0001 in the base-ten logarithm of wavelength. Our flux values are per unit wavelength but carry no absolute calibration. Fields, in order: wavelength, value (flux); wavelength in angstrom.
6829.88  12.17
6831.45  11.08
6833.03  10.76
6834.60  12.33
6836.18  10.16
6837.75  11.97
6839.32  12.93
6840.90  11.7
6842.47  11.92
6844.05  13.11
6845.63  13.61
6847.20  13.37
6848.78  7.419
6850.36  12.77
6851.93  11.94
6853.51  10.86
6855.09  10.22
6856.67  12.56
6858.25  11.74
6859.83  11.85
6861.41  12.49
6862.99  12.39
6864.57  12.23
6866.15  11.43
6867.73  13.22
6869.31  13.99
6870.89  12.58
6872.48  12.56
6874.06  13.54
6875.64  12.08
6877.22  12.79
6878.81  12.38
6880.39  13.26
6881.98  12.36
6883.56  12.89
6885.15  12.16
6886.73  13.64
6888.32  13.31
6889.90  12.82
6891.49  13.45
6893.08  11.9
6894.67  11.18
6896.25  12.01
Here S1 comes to 11.97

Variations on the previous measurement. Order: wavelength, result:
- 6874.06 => 13.54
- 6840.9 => 11.7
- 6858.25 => 11.74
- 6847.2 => 13.37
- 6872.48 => 12.56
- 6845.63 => 13.61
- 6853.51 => 10.86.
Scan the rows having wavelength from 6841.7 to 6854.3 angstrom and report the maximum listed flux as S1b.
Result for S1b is 13.61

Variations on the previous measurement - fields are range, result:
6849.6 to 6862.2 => 12.77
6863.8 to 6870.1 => 13.99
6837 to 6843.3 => 12.93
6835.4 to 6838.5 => 11.97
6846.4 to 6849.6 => 13.37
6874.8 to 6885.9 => 13.26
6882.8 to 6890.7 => 13.64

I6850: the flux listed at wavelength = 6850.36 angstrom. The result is 12.77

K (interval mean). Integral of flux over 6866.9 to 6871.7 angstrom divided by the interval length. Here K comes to 13.2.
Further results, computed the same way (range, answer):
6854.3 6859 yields 11.5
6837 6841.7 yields 12.2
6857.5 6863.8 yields 12.1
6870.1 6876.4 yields 12.7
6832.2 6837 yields 11.1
